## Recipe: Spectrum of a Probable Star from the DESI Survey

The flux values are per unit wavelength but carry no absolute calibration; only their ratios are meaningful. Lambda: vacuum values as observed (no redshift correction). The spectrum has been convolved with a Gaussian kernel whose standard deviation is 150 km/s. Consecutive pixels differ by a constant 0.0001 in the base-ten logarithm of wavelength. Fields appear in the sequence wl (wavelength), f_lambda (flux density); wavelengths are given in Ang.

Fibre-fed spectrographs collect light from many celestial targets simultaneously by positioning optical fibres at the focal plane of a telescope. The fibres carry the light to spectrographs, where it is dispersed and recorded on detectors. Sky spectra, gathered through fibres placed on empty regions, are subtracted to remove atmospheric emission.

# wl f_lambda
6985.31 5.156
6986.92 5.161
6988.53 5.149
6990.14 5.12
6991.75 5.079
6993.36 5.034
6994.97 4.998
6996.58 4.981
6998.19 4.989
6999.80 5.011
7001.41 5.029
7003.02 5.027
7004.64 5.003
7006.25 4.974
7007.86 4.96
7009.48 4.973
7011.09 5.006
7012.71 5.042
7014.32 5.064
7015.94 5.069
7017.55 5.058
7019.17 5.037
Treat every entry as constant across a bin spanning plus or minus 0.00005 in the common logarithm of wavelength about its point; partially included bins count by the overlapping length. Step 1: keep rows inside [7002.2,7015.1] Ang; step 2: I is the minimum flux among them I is 4.96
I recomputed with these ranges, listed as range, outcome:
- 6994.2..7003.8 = 4.981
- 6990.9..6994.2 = 5.034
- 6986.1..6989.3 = 5.149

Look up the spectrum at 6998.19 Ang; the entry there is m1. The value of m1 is 4.989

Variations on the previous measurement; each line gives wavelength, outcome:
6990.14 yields 5.12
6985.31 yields 5.156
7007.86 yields 4.96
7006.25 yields 4.974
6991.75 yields 5.079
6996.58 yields 4.981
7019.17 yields 5.037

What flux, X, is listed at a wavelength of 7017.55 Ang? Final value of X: 5.058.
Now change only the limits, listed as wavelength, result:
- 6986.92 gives 5.161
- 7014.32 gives 5.064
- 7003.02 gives 5.027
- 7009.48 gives 4.973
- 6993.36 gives 5.034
